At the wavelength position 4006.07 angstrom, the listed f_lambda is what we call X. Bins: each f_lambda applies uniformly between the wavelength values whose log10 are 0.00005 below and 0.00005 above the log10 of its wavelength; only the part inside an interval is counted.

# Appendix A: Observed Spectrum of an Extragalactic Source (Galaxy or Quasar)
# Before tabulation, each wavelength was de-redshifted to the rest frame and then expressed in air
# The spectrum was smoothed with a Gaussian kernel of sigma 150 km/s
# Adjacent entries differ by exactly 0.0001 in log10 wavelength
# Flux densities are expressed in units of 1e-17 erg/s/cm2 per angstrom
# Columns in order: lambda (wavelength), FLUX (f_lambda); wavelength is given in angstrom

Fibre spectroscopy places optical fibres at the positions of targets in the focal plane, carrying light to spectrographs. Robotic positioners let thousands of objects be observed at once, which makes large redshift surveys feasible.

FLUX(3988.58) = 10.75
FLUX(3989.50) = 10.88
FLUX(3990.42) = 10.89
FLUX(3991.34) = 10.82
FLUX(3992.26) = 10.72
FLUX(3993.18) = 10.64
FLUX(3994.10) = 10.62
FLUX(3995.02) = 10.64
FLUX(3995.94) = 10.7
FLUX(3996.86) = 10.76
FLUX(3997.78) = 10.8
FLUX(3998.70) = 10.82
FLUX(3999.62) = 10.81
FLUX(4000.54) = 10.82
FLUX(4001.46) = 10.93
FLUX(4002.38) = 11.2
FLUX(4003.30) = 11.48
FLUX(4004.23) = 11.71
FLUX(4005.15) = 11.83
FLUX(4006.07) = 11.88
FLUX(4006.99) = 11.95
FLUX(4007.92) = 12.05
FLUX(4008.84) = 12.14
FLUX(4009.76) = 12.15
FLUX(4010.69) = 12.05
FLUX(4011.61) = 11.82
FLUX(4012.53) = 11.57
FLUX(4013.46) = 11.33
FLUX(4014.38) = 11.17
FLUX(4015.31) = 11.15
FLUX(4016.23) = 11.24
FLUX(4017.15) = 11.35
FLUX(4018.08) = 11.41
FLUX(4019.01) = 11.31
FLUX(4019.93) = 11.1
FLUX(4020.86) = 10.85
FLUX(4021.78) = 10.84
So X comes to 11.88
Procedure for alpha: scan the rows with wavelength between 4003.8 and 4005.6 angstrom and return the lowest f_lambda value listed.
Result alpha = 11.71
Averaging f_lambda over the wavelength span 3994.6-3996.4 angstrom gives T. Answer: 10.7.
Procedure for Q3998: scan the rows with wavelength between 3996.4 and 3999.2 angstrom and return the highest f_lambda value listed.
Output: 10.82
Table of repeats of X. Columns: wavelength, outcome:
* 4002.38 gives 11.2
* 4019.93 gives 11.1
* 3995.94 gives 10.7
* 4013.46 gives 11.33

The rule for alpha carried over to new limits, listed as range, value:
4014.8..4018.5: 11.15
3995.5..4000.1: 10.7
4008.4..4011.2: 12.05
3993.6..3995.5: 10.62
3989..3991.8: 10.82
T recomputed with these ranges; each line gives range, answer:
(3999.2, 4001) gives 10.8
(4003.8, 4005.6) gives 11.8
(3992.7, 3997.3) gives 10.7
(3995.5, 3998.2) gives 10.8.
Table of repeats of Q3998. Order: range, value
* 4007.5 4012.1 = 12.15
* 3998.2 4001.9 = 10.93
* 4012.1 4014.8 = 11.57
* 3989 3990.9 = 10.89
